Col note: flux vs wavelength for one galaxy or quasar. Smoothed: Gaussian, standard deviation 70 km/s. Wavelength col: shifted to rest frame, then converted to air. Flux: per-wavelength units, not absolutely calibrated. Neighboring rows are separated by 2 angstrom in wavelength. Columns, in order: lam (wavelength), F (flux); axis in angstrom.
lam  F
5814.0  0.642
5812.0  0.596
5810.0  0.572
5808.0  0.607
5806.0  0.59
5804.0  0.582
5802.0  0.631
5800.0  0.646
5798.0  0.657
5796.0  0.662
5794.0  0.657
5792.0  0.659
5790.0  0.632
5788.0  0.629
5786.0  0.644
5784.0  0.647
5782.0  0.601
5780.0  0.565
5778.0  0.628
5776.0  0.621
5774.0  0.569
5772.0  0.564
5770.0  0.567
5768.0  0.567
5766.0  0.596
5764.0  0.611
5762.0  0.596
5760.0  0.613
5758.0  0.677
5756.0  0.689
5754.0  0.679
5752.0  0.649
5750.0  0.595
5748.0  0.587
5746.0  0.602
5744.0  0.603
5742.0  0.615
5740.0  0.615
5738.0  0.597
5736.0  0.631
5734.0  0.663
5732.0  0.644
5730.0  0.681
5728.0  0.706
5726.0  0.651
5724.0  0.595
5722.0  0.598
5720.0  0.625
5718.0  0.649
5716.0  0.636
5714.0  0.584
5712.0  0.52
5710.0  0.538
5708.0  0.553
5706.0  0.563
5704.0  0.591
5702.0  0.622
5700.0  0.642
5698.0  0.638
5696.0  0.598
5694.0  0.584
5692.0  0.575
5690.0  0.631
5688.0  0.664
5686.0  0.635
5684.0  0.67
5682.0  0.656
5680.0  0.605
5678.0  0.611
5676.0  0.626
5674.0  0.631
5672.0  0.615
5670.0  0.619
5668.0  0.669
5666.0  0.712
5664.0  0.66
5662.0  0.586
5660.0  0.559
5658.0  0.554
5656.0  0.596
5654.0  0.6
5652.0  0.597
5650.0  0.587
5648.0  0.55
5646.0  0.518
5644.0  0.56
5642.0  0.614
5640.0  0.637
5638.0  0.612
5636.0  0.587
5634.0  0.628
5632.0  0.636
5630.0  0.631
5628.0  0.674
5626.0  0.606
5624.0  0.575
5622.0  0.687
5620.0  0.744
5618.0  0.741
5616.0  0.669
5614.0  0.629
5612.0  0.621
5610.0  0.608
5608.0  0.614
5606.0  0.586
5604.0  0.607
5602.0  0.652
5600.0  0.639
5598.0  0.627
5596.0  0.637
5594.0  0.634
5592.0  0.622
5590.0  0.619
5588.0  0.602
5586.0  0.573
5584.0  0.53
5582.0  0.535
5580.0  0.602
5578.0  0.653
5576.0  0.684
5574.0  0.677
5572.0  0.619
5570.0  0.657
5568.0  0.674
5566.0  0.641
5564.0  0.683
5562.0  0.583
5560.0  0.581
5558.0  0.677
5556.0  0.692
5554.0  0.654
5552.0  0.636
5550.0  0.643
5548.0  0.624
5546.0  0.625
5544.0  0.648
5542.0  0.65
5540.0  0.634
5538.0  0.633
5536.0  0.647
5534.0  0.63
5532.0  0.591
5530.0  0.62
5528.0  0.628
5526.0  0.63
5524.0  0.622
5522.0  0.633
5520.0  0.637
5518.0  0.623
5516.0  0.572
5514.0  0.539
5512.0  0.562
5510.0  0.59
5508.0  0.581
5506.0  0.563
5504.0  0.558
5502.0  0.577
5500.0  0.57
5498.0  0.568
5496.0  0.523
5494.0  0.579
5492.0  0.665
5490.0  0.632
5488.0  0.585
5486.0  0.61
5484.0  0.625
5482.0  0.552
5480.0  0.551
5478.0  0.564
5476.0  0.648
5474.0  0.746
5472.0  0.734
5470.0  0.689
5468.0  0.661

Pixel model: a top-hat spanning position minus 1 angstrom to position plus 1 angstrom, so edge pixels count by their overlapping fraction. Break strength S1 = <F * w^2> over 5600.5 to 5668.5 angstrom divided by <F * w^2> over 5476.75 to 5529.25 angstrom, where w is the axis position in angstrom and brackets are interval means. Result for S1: 1.10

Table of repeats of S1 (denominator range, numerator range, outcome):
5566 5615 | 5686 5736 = 1.03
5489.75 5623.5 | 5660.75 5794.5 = 1.06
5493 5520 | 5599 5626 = 1.17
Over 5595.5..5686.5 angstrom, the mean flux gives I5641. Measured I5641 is 0.623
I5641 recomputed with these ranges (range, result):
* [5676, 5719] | 0.608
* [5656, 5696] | 0.623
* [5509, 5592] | 0.623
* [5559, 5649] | 0.624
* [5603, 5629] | 0.643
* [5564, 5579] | 0.66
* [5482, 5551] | 0.606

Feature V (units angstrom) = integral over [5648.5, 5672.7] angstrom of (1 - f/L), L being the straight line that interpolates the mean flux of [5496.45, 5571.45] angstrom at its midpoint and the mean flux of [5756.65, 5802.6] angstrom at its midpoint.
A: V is 0.28 angstrom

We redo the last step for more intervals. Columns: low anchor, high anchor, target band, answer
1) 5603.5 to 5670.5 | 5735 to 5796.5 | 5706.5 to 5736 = 0.1 angstrom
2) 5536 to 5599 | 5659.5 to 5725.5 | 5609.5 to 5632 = -1.1 angstrom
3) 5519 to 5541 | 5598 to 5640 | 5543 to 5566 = -0.4 angstrom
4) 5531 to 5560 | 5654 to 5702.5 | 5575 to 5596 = 0.9 angstrom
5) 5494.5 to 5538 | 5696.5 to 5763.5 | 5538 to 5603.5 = -3.3 angstrom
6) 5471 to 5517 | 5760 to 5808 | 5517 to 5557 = -2.5 angstrom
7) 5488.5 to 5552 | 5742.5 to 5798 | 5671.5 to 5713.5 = 0.5 angstrom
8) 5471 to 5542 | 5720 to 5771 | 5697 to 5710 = 0.5 angstrom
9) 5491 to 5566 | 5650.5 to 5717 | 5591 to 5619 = -1.1 angstrom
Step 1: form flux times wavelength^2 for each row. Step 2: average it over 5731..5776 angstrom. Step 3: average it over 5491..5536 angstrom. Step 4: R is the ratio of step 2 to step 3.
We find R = 1.1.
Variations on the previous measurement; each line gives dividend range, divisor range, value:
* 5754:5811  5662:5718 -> 1.04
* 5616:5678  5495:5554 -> 1.07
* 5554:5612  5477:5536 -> 1.08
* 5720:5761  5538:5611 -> 1.07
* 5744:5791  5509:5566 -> 1.07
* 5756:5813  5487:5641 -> 1.07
